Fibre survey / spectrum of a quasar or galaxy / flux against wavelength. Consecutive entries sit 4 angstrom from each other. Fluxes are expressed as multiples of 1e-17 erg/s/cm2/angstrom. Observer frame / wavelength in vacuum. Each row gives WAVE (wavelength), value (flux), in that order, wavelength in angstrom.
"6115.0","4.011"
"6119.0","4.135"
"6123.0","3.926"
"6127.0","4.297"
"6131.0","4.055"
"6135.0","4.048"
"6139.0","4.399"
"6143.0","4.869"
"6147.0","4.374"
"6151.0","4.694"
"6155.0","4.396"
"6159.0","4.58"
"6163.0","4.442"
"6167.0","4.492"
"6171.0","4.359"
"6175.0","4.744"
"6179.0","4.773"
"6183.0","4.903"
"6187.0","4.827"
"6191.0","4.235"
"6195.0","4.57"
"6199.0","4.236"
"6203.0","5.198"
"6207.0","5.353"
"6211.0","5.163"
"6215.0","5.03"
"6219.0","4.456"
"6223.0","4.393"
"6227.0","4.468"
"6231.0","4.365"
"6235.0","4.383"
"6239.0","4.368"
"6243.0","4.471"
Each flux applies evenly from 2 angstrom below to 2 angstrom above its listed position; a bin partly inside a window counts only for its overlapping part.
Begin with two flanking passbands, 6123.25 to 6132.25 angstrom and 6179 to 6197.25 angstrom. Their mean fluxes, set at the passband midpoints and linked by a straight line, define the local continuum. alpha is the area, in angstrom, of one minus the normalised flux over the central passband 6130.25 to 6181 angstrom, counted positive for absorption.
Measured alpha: -1.4 angstrom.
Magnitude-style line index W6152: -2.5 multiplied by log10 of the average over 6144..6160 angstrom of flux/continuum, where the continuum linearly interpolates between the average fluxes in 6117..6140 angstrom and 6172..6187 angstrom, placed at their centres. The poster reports -0.02 mag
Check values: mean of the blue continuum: 4.13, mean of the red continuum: 4.78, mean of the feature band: 4.53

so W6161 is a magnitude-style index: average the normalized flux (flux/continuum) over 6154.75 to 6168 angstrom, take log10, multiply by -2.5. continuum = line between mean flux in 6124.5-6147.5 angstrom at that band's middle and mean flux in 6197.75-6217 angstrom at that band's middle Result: 0.021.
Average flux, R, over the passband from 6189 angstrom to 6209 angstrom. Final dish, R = 4.72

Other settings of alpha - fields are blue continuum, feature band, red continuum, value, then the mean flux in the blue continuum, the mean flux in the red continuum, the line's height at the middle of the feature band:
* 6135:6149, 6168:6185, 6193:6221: 0.0 angstrom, 4.48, 4.86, 4.68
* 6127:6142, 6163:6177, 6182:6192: 0.0 angstrom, 4.23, 4.67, 4.53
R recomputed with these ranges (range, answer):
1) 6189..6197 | 4.4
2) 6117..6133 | 4.1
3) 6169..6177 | 4.55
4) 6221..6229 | 4.43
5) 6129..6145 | 4.34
